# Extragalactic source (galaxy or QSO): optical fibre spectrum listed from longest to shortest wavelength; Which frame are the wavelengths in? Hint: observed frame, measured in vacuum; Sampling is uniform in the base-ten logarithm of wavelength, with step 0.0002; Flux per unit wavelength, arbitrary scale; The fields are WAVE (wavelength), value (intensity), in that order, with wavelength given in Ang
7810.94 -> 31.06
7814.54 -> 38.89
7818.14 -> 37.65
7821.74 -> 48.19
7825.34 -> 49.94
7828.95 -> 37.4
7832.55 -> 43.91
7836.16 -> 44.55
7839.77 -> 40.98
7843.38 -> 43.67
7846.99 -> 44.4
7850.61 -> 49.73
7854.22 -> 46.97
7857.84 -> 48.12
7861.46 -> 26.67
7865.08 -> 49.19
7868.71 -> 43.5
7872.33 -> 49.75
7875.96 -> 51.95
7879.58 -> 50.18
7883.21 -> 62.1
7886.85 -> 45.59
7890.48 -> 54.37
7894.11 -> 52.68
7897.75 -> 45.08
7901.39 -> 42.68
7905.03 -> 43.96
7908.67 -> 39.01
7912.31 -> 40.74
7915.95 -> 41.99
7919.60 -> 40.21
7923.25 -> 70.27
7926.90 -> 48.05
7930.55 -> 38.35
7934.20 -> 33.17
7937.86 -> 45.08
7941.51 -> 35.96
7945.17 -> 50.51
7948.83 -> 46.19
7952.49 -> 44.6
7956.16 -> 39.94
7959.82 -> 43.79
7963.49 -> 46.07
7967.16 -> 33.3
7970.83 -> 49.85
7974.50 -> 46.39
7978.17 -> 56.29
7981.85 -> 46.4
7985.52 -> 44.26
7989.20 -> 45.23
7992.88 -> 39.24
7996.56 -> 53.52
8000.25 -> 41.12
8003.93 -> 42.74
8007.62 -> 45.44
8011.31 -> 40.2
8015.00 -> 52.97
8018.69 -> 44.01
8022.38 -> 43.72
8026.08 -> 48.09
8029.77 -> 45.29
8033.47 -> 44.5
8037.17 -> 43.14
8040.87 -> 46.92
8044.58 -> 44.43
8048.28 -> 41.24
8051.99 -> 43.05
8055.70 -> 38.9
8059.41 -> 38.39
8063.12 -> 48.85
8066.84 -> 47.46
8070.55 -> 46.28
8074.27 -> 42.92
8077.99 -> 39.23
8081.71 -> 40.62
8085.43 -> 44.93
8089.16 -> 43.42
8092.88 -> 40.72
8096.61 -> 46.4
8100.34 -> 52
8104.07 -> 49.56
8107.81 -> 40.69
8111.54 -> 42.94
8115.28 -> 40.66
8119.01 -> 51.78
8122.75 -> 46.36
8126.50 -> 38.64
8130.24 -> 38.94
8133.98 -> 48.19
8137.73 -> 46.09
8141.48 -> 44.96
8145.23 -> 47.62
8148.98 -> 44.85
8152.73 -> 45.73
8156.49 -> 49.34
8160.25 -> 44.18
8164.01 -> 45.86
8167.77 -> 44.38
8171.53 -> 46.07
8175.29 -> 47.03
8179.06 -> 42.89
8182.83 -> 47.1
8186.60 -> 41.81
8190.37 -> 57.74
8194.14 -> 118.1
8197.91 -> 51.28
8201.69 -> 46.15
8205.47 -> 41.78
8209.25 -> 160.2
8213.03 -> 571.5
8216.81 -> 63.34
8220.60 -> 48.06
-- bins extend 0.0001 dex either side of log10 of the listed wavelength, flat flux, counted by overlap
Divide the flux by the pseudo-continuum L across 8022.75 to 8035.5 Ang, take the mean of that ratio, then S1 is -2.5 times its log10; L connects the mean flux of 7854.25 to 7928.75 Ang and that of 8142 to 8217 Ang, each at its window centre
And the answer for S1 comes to 0.37 mag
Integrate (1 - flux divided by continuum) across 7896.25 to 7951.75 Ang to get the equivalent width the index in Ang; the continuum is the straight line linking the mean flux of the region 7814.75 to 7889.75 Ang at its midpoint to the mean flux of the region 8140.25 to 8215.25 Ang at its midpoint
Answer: 10.0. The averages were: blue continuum 45.7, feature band 44.1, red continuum 82.3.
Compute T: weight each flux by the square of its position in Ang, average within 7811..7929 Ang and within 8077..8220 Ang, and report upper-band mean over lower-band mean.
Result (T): 1.52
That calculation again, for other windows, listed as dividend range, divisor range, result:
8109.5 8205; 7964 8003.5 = 1.12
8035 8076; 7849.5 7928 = 0.96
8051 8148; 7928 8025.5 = 1.03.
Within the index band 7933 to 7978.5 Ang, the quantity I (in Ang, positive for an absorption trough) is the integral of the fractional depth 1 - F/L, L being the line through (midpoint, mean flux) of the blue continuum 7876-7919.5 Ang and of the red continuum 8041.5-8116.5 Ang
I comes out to 2.26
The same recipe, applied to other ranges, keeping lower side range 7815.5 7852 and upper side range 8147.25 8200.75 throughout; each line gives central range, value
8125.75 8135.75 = 1.7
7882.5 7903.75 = -2.1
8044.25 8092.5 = 6.3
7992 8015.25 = 1.5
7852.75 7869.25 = 0.6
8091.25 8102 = 0.8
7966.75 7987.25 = 0.1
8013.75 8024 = 0.3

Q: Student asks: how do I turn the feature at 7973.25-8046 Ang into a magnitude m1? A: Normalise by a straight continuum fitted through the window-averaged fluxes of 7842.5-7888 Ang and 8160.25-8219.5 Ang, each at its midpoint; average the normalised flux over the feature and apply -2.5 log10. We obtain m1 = 0.42 mag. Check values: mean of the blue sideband 47.2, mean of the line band 45.7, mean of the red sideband 92.9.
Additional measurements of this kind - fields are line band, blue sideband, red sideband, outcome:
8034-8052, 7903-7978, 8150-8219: 0.37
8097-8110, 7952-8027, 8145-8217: 0.40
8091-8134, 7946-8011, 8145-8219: 0.49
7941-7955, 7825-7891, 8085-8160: 0.02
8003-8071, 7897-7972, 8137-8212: 0.16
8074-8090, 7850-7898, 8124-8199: 0.17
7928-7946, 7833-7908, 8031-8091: 0.13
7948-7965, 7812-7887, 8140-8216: 0.29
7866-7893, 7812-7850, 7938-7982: -0.17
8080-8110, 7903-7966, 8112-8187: 0.00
